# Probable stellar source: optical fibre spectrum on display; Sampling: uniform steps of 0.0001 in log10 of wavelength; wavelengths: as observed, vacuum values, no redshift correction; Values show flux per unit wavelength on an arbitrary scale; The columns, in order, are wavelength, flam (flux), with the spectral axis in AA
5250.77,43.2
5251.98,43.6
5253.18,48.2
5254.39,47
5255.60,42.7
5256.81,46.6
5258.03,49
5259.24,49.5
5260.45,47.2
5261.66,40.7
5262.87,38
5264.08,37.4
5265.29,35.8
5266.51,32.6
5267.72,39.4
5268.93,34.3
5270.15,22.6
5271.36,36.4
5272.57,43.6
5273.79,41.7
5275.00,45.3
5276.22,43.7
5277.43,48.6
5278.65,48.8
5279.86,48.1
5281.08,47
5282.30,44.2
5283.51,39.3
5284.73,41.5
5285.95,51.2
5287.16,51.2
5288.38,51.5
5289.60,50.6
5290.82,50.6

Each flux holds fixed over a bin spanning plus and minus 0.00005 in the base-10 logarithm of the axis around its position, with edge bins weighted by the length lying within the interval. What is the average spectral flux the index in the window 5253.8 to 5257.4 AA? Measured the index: 45.4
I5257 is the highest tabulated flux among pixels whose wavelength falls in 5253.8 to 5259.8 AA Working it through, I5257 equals 49.5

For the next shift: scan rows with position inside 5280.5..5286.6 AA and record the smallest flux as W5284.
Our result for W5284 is 39.3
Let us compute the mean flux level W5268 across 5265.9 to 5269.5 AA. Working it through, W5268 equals 35.5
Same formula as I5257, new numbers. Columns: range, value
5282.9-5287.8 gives 51.2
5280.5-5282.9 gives 47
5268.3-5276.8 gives 45.3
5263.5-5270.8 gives 39.4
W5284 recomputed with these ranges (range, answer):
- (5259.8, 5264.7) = 37.4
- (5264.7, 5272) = 22.6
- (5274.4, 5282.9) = 43.7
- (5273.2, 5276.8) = 41.7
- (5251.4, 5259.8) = 42.7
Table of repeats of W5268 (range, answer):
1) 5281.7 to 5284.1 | 41.9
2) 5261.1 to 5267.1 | 36.9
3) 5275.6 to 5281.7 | 47.2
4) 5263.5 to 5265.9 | 36.6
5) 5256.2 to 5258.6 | 47.6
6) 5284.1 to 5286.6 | 46.4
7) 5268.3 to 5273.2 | 34.3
